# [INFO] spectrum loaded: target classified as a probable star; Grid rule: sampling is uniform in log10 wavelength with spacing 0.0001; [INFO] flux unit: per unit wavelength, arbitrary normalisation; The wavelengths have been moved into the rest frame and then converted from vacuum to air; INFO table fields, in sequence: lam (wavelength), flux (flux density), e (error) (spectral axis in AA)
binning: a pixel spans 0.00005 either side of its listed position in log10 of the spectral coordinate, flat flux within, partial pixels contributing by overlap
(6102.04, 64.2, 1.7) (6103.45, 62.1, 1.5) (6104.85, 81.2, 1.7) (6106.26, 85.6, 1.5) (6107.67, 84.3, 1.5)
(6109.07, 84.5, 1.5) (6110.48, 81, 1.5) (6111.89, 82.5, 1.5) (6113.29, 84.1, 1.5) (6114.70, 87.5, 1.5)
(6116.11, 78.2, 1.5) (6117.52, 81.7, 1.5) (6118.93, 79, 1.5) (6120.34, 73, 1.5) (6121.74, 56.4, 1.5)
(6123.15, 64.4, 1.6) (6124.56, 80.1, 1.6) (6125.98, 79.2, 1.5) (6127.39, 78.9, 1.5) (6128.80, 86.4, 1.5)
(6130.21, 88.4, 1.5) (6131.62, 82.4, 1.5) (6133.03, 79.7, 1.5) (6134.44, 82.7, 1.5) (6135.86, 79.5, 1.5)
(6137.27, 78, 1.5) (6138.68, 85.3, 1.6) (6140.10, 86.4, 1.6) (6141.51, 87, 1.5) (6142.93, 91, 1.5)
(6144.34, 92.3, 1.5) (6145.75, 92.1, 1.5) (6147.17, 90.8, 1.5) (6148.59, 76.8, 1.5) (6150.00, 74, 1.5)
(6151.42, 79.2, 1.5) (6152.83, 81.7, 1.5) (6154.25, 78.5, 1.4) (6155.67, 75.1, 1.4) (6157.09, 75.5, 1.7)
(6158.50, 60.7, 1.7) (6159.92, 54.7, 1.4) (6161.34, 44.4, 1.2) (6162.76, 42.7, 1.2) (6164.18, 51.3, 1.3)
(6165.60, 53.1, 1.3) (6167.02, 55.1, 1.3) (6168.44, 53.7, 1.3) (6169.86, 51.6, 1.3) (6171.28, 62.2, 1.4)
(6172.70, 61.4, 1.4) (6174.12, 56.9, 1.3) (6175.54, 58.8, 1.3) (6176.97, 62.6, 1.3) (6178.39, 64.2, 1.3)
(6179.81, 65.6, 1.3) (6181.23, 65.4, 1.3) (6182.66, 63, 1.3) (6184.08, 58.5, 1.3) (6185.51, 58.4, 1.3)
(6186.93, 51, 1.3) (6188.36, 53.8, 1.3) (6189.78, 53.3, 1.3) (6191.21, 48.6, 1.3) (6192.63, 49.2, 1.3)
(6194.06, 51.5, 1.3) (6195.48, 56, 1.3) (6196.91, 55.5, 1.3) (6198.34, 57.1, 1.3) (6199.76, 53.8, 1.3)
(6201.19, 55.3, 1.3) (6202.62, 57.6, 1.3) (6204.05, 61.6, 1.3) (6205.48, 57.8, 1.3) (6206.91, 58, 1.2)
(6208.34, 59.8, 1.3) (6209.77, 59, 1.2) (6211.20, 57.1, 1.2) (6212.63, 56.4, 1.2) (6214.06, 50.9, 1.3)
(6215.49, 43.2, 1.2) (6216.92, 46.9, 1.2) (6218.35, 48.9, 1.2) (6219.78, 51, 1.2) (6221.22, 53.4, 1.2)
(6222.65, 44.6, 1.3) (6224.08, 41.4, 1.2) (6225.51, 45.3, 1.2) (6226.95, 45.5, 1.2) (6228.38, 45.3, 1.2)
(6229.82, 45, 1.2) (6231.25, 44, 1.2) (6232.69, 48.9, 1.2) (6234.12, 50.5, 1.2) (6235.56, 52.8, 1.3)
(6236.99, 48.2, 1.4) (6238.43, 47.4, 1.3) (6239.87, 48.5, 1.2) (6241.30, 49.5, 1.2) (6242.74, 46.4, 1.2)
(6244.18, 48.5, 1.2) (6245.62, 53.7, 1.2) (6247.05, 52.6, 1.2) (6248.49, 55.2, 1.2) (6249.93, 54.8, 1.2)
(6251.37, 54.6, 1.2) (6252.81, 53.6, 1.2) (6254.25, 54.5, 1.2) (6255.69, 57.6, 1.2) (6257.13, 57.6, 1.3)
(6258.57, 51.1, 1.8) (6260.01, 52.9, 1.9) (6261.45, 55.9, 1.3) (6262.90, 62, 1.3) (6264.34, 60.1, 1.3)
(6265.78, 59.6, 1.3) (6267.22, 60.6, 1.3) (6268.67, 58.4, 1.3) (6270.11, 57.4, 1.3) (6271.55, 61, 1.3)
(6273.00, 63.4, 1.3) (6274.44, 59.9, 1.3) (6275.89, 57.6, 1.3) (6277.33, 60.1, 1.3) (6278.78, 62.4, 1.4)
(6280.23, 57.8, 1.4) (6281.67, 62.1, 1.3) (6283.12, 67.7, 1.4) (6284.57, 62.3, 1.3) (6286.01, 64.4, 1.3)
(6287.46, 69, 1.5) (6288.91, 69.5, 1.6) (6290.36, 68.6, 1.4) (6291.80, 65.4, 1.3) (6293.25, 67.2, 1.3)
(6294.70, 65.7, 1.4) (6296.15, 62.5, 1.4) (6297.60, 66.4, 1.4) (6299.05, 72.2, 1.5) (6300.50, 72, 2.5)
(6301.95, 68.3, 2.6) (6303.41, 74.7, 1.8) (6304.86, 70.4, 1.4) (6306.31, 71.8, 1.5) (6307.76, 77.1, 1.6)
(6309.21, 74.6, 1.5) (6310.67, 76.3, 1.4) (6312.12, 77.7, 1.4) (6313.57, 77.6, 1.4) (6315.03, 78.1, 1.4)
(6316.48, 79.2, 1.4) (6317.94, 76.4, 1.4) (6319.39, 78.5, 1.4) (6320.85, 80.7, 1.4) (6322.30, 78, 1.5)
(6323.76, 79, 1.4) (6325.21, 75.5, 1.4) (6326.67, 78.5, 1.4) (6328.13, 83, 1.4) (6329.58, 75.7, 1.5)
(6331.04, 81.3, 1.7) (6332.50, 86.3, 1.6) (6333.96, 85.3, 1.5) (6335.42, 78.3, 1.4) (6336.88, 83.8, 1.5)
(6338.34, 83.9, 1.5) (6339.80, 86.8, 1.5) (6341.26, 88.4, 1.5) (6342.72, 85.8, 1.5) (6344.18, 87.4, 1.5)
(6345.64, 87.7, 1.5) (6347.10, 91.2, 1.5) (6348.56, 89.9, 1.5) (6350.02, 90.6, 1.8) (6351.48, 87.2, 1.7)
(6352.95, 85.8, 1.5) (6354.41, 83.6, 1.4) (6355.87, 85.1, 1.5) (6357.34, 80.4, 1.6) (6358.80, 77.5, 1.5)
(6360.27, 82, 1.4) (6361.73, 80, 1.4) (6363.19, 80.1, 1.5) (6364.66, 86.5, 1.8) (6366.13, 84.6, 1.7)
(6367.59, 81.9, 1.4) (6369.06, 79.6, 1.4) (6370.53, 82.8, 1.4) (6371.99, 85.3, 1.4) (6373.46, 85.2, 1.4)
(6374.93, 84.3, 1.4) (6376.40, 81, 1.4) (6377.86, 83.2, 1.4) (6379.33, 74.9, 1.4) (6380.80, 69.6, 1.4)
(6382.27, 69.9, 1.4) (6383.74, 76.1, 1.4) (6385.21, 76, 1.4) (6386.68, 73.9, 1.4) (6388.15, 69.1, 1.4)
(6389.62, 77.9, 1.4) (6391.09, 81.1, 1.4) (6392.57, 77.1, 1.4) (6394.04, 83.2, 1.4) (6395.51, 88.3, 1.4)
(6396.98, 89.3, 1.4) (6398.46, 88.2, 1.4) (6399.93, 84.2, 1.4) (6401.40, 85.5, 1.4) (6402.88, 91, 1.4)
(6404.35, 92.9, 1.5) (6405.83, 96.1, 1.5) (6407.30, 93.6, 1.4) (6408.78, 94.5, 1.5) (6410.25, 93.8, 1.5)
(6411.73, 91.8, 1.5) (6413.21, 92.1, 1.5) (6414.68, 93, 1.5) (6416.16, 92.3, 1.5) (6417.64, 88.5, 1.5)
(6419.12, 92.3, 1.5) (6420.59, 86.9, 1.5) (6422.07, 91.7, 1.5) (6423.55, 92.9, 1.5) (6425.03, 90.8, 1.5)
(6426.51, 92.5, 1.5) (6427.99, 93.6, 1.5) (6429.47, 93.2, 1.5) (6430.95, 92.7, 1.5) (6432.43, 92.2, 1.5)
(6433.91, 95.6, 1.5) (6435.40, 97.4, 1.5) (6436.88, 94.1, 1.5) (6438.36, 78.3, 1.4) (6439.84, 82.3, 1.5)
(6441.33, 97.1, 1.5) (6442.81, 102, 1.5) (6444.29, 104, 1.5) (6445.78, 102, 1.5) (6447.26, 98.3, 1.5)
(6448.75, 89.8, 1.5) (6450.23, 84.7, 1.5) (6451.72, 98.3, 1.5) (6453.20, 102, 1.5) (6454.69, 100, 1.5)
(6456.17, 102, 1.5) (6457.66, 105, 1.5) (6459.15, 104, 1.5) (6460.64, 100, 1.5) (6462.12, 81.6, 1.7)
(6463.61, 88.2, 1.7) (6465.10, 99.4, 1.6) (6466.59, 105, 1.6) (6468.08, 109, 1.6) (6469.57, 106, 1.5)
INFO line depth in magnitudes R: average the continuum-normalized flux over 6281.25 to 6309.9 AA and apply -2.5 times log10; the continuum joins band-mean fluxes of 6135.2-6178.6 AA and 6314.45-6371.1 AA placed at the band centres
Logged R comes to 0.158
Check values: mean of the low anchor 69.6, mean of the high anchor 82.7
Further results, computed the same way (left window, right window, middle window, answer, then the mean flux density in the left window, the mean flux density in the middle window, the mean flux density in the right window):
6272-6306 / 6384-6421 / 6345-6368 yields -0.087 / 65.7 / 84.7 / 86.8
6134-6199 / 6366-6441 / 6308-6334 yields 0.005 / 65.7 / 78.8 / 86.3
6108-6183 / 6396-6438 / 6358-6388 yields 0.118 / 72.9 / 79.5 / 91.7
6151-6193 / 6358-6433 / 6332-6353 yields -0.095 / 59.6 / 86.6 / 85.4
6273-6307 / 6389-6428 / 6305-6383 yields -0.067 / 65.9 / 81.3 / 89.4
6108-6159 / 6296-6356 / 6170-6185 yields 0.292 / 80.5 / 61.4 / 80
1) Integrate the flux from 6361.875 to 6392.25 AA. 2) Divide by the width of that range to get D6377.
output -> 79.1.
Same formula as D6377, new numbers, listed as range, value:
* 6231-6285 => 55.6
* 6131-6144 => 83.8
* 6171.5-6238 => 53.8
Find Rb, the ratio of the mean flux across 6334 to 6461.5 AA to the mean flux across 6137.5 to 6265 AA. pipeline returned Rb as 1.51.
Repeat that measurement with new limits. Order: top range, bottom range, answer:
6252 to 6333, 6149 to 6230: 1.20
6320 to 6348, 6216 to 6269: 1.61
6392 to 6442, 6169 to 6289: 1.64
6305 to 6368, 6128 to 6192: 1.19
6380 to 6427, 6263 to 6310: 1.32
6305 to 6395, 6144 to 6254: 1.42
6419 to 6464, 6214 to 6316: 1.61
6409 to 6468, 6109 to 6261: 1.52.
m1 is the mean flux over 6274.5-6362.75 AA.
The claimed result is 76.1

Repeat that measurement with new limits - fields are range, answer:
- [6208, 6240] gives 49.2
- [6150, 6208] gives 59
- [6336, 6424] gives 85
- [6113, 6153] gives 81.2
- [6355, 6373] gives 82.2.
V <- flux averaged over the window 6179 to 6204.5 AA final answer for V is 56.4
